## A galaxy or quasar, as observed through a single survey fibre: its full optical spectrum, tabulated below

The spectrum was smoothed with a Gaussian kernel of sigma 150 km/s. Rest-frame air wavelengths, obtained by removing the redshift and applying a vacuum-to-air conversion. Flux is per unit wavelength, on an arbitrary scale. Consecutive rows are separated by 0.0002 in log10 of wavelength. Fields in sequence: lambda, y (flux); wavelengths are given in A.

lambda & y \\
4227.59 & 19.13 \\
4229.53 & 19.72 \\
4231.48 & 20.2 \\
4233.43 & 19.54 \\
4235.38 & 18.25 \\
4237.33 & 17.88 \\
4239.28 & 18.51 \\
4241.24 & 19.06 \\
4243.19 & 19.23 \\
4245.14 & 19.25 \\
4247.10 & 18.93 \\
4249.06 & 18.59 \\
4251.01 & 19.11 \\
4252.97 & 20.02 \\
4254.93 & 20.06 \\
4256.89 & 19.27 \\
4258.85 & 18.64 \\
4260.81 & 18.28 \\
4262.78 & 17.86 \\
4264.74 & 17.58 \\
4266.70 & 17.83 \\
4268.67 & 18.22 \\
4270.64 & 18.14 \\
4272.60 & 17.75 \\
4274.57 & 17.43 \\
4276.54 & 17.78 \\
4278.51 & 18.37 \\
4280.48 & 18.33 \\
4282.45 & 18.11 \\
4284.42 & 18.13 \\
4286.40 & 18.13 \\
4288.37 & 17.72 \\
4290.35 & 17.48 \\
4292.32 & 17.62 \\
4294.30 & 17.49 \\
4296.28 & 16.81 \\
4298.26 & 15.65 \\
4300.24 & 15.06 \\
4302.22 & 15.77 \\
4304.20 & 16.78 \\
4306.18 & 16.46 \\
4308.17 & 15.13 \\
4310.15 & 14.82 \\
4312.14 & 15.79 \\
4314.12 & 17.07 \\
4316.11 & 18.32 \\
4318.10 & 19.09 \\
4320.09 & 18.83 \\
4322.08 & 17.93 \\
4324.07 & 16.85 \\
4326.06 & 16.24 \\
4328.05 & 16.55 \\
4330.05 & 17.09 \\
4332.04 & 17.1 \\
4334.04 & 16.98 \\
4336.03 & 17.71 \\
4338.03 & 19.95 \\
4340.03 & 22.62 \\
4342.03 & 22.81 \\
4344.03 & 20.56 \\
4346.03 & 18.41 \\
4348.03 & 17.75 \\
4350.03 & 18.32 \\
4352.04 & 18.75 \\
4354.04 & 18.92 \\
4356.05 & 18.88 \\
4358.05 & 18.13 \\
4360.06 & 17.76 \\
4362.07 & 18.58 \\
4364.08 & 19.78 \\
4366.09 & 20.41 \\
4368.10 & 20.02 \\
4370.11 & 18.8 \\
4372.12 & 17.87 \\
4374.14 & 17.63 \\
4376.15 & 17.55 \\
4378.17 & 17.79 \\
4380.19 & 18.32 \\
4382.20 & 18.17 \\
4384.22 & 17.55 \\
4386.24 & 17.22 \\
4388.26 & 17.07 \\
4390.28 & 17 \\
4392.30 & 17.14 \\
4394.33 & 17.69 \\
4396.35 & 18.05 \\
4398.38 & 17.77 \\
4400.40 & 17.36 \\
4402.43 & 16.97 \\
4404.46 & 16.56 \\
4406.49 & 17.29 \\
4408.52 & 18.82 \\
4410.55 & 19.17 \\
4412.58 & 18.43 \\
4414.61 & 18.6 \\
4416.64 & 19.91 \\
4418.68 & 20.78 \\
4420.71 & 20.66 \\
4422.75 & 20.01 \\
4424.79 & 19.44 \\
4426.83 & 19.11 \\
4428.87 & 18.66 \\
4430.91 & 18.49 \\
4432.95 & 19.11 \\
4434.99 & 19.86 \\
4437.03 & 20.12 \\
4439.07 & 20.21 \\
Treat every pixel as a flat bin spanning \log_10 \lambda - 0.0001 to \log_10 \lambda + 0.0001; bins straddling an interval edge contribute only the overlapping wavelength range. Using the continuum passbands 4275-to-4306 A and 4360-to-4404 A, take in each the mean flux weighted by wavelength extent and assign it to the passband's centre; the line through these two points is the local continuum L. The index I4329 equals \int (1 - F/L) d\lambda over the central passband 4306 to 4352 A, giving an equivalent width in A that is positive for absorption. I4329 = -1.0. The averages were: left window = 17.3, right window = 18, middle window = 18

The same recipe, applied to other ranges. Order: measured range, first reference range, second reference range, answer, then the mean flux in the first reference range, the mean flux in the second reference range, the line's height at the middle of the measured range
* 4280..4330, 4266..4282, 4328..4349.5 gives 3.8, 18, 19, 18.5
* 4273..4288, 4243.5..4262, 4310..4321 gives 0.3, 19.1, 17.5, 18.4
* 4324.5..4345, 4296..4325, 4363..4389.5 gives -1.7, 16.7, 18.3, 17.3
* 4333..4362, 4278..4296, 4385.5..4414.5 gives -2.2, 17.9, 17.6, 17.8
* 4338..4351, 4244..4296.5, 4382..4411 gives -1.6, 18.3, 17.5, 17.8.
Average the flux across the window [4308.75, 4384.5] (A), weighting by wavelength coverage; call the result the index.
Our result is 18.3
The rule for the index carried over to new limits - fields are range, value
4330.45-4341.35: 18.9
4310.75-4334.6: 17.3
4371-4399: 17.6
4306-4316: 16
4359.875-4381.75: 18.6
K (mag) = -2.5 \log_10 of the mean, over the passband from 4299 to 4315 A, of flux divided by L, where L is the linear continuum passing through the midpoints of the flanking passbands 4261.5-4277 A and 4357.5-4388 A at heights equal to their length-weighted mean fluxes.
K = 0.14 mag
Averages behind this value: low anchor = 17.8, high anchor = 18.3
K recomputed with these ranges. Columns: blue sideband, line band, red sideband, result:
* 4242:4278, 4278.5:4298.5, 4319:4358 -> 0.053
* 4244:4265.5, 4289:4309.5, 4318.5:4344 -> 0.139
